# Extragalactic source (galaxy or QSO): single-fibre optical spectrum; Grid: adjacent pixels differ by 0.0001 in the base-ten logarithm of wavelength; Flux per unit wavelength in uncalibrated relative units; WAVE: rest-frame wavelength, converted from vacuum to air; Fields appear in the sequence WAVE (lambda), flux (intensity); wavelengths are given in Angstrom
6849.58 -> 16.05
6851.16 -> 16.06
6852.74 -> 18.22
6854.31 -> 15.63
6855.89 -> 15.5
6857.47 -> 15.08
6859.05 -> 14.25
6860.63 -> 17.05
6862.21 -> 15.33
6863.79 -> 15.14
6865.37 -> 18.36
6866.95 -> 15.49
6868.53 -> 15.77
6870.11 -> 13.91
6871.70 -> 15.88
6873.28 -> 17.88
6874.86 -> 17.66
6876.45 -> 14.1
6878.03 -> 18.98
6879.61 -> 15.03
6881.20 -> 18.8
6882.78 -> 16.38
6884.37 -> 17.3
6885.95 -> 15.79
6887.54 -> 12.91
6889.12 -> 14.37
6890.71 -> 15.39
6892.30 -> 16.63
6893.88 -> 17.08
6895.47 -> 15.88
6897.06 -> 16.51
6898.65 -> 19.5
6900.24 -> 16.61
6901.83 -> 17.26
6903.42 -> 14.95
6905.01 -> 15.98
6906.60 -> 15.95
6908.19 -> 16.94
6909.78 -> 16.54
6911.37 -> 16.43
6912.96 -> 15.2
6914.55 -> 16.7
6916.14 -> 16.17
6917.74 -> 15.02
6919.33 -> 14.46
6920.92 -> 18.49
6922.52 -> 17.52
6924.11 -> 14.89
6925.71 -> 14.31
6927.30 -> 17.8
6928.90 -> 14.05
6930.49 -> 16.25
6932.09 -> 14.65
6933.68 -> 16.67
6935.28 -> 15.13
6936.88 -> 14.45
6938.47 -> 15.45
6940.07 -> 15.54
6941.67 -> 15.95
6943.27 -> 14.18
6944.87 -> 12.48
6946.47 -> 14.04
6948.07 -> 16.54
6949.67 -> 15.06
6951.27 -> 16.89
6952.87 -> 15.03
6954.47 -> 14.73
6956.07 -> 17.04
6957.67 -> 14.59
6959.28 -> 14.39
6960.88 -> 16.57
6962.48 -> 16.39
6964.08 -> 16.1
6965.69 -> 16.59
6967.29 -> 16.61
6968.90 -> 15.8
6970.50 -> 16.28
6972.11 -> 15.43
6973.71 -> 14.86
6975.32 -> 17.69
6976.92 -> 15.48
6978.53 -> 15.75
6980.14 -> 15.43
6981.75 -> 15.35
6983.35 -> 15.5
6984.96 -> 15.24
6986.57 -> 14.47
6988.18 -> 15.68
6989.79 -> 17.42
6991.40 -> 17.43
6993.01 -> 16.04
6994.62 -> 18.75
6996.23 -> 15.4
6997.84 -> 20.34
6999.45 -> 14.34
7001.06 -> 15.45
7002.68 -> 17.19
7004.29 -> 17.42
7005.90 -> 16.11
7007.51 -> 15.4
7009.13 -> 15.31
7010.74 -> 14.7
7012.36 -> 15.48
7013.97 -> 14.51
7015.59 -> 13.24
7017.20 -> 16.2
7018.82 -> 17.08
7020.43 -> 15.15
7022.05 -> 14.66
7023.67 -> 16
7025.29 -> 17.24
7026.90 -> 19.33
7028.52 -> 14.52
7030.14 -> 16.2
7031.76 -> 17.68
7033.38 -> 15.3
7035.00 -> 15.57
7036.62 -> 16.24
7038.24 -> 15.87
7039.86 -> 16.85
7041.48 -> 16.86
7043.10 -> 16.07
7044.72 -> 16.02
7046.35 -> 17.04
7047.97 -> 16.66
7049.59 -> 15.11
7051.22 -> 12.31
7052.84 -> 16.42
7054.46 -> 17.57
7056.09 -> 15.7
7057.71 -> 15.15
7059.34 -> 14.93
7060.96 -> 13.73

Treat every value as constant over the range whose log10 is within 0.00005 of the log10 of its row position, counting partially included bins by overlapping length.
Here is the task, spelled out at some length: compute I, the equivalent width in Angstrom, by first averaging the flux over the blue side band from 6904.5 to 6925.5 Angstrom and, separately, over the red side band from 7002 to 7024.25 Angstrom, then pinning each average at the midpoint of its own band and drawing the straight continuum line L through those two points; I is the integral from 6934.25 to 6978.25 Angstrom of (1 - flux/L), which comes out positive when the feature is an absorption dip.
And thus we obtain 1.0 Angstrom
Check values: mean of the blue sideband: 16.1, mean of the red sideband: 15.6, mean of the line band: 15.5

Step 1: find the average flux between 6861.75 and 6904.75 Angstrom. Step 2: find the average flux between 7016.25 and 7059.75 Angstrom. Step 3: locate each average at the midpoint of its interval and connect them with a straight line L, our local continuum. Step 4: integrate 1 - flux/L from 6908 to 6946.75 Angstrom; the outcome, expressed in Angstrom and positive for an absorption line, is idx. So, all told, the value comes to 1.5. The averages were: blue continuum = 16.3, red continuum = 16.1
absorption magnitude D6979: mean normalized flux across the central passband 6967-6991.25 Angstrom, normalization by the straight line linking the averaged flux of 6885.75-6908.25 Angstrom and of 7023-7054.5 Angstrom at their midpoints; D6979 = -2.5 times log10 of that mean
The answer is 0.02 mag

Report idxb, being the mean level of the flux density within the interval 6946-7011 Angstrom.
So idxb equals 16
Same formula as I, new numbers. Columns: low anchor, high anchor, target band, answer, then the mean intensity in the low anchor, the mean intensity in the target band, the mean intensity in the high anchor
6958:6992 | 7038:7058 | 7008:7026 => 0.6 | 15.9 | 15.4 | 16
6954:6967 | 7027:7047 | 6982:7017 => 0.2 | 15.9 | 16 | 16.3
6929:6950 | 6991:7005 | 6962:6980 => 0.0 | 15.1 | 16.1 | 16.9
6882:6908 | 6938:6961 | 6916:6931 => -0.2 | 16.2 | 15.9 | 15.2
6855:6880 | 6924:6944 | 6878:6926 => -1.8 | 16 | 16.2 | 15.4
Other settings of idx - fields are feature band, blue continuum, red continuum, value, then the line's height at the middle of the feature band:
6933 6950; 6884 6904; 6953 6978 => 1.0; 16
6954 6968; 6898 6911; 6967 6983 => 0.1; 16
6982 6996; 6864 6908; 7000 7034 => -0.2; 16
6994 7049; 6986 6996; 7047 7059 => -0.3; 16.1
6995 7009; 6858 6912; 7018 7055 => -0.3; 16.2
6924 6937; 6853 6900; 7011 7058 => 0.5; 16.1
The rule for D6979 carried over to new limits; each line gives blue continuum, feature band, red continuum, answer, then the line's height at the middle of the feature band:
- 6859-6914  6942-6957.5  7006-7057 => 0.07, 16.1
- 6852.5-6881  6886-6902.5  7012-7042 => -0.01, 16.1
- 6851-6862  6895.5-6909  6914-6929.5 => -0.05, 15.9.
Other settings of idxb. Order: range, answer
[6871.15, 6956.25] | 15.9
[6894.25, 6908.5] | 16.6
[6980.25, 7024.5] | 15.9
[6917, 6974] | 15.6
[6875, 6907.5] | 16.3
